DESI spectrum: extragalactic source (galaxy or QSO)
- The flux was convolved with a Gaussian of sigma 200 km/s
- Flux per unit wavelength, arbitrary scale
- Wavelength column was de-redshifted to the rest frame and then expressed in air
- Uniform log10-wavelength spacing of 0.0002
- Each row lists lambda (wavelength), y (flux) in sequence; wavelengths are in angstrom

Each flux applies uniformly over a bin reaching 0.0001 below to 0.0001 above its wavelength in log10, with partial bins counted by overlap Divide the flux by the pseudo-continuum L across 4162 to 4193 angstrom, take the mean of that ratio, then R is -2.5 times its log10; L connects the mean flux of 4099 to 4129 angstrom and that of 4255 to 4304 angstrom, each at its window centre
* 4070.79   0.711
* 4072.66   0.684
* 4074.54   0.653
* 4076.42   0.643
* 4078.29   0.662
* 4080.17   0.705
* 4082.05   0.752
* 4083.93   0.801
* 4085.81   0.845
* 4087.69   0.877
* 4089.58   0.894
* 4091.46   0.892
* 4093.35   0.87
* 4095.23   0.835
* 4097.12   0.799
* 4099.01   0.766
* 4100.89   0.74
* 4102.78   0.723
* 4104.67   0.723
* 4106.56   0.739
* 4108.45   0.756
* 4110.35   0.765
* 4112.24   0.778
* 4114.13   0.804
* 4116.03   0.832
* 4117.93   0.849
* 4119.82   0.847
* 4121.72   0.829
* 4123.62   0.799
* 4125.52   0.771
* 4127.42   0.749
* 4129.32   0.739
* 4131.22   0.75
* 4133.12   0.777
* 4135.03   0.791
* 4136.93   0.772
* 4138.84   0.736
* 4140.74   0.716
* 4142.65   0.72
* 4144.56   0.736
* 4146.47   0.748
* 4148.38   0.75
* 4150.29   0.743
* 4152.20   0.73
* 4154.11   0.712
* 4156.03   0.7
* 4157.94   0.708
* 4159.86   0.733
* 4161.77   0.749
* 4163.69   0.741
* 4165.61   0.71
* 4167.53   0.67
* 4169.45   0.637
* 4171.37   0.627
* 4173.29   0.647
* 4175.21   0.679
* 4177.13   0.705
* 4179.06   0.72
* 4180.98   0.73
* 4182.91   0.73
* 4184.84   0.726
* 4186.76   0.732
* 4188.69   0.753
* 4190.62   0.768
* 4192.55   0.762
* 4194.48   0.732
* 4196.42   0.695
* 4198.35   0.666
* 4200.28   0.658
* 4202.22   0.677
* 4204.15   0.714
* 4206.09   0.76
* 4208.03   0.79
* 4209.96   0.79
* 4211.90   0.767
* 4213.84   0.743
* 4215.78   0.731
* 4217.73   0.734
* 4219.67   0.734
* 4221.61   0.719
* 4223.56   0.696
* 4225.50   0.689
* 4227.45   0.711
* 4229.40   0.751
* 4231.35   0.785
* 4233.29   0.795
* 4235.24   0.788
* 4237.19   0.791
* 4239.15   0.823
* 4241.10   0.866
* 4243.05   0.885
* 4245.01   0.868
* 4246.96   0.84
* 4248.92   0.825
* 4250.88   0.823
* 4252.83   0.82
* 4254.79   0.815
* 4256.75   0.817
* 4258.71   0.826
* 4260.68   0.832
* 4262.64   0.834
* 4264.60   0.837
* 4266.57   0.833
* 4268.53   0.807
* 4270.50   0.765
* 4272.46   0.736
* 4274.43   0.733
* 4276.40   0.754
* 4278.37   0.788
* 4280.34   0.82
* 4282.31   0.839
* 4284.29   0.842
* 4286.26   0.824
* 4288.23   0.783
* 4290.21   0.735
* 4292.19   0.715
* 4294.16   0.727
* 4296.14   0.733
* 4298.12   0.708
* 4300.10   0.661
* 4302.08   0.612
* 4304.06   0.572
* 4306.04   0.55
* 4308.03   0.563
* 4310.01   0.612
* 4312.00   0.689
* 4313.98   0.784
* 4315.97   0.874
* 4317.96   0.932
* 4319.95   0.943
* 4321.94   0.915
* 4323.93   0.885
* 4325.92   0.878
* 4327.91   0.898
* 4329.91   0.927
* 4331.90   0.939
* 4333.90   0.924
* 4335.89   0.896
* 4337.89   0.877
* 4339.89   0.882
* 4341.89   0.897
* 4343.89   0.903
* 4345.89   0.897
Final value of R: 0.10 mag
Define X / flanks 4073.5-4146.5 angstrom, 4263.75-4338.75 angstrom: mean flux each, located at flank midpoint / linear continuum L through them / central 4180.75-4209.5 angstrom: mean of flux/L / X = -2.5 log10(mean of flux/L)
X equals 0.08 mag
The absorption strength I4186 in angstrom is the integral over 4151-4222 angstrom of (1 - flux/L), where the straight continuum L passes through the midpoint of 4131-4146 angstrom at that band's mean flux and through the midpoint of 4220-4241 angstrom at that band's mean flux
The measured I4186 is 3.4 angstrom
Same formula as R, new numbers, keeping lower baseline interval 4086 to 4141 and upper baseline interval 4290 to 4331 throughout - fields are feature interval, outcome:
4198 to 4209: 0.092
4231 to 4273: -0.070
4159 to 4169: 0.097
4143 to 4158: 0.081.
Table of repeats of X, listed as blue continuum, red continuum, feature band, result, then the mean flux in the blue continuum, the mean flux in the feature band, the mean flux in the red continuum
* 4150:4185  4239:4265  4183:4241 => 0.04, 0.704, 0.742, 0.837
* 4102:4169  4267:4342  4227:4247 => -0.05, 0.753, 0.811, 0.789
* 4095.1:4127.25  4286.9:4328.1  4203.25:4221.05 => 0.02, 0.783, 0.751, 0.749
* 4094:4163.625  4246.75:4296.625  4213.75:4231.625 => 0.08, 0.762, 0.726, 0.796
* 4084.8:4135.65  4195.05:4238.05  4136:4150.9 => 0.05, 0.798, 0.74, 0.736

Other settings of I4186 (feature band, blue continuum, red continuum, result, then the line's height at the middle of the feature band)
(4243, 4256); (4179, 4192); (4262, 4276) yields -1.0 angstrom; 0.778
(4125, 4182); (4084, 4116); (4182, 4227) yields 3.1 angstrom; 0.764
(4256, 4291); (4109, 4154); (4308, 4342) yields 1.4 angstrom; 0.834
